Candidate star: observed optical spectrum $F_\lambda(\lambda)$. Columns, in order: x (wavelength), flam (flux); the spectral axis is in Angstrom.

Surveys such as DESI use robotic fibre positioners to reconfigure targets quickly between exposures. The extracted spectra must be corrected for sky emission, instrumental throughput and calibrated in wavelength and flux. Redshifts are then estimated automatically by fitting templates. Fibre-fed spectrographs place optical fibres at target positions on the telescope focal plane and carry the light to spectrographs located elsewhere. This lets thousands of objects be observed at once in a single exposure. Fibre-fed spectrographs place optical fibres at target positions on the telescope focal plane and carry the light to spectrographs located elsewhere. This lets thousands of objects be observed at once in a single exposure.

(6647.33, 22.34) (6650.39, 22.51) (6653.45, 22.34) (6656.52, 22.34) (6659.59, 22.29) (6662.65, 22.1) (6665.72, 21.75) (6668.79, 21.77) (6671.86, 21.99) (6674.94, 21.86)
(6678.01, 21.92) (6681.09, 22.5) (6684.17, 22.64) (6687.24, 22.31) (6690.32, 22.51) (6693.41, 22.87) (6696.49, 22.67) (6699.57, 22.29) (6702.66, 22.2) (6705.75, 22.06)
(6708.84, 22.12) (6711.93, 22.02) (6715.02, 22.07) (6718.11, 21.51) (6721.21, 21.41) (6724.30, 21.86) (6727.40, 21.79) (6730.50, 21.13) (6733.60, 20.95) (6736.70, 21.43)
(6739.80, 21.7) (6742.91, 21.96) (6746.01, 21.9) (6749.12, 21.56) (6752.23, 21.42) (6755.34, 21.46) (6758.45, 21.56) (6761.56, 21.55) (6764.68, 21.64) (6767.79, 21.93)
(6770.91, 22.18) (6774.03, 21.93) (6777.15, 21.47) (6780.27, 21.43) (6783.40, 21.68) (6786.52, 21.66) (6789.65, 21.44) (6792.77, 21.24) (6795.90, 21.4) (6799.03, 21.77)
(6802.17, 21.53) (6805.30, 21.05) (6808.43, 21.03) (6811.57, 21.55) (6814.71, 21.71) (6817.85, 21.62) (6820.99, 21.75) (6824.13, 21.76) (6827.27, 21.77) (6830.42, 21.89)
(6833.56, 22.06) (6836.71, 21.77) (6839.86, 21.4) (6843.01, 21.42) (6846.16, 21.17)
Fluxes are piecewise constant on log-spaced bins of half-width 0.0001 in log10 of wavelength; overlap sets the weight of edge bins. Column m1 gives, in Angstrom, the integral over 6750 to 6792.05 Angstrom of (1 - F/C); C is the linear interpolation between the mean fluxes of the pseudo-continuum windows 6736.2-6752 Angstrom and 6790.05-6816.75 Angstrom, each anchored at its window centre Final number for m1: -0.1 Angstrom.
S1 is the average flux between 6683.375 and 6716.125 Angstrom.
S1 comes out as 22.3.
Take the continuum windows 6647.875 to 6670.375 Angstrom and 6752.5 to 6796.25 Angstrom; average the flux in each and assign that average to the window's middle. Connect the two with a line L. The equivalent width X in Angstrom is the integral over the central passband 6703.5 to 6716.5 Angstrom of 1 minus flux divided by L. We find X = -0.1 Angstrom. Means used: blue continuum 22.2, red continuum 21.6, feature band 22.1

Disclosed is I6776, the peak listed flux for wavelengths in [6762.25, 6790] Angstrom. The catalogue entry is 22.18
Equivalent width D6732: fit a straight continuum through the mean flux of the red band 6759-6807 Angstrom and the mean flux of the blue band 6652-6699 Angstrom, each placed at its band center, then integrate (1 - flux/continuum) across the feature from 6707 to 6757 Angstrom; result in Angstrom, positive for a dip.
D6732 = 0.6 Angstrom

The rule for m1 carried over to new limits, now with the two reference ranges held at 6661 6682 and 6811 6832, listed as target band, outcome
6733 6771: 0.4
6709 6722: 0.1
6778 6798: 0.3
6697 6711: -0.2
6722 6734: 0.2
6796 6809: 0.2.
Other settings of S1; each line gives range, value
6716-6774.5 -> 21.6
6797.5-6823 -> 21.5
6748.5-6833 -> 21.6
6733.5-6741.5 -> 21.4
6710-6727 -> 21.8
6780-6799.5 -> 21.5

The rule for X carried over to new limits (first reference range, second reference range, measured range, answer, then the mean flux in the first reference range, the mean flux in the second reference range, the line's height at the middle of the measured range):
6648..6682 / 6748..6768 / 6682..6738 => -0.4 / 22.1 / 21.6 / 21.9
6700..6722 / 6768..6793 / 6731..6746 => 0.2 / 21.9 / 21.7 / 21.8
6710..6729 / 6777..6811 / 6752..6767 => 0.0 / 21.8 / 21.4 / 21.6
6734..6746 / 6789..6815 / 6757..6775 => -0.2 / 21.7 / 21.4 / 21.6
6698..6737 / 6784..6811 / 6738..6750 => -0.1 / 21.8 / 21.4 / 21.6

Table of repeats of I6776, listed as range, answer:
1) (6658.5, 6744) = 22.87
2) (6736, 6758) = 21.96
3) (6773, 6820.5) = 21.93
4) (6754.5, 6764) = 21.56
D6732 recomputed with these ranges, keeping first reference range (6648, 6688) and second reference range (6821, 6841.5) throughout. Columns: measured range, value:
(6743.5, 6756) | 0.2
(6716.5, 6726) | 0.2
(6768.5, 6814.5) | 0.7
